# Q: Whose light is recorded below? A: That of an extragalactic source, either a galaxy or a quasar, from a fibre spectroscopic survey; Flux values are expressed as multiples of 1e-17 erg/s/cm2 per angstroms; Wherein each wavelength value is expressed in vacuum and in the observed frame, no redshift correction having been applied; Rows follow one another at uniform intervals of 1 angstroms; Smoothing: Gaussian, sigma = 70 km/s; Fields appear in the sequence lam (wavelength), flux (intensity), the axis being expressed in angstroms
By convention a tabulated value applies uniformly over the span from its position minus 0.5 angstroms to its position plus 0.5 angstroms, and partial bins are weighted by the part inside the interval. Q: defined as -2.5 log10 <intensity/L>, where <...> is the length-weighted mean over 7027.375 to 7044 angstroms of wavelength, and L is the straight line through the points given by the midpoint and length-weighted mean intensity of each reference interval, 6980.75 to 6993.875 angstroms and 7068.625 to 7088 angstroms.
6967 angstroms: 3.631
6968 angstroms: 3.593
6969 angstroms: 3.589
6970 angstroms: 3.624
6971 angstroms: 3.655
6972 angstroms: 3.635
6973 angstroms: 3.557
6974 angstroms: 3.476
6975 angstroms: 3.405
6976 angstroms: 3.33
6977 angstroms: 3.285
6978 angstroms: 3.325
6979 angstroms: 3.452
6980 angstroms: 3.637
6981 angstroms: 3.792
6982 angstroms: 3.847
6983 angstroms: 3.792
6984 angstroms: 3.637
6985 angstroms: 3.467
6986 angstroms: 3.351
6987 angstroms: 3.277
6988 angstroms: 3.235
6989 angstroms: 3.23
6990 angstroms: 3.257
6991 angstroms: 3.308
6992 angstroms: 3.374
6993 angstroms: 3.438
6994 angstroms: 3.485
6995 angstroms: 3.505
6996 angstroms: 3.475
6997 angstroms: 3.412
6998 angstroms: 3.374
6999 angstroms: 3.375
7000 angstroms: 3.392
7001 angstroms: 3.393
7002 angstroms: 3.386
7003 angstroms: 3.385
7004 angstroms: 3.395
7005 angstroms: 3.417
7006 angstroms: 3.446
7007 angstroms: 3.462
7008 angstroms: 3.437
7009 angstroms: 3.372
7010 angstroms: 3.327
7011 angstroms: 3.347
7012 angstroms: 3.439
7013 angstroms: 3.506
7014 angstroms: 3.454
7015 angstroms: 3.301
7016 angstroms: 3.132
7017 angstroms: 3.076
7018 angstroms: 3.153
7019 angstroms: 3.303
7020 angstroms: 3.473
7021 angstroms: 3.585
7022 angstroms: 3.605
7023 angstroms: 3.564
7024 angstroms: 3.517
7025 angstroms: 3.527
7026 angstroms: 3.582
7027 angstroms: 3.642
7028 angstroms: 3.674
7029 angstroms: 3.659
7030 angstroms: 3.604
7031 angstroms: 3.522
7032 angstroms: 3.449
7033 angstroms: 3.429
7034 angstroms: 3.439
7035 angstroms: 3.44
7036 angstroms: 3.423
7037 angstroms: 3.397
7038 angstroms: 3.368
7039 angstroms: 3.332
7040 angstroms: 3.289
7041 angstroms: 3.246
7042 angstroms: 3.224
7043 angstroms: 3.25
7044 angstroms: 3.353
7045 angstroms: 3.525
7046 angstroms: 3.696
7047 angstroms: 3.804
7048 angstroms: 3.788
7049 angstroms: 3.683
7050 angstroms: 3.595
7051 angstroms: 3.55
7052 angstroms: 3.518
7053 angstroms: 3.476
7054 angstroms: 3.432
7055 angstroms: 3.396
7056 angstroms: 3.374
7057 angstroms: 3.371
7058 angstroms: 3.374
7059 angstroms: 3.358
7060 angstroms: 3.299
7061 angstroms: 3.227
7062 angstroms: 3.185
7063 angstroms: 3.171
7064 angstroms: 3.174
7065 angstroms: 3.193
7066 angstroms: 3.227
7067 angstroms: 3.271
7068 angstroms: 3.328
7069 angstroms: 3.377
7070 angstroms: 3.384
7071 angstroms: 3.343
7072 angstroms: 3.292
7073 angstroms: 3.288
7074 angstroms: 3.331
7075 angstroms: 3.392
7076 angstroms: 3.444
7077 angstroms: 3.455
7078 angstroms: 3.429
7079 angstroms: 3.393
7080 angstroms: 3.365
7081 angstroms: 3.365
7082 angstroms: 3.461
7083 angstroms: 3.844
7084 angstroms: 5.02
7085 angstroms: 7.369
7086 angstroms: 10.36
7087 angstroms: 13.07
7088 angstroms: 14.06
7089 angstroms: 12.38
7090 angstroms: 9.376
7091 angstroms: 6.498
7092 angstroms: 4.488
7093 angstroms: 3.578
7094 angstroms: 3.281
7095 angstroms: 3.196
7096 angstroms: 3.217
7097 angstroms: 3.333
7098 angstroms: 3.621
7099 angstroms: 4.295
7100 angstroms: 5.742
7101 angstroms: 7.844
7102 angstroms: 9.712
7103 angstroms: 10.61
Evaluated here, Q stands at 0.218 mag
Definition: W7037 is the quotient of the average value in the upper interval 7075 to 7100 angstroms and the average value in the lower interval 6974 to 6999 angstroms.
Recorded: 1.6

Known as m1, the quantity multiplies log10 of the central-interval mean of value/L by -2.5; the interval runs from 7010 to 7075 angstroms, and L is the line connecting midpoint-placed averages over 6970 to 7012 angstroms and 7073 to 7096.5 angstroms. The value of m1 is 0.32 mag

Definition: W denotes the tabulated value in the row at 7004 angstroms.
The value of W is 3.395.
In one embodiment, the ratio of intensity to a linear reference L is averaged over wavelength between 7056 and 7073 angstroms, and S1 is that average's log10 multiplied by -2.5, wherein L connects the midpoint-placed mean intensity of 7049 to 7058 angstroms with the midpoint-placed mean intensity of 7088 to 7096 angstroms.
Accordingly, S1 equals 0.29 mag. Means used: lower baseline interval 3.47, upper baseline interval 6.43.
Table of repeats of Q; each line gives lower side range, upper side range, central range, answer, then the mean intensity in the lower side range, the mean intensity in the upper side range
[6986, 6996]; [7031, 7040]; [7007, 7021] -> 0.01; 3.35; 3.41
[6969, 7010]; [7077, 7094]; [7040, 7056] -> 0.45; 3.45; 6.5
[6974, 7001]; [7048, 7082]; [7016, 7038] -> -0.02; 3.44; 3.37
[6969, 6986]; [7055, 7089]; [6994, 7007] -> 0.11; 3.55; 4.46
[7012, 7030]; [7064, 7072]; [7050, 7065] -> -0.01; 3.46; 3.29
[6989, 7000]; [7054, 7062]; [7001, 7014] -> -0.01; 3.39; 3.34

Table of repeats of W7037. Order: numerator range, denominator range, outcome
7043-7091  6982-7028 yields 1.30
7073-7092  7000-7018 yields 1.82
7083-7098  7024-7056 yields 1.97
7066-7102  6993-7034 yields 1.49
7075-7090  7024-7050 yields 1.84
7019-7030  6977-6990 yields 1.02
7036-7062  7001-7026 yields 1.01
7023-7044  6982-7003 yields 1.01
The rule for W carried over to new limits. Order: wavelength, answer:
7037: 3.397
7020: 3.473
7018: 3.153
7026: 3.582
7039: 3.332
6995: 3.505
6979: 3.452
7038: 3.368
